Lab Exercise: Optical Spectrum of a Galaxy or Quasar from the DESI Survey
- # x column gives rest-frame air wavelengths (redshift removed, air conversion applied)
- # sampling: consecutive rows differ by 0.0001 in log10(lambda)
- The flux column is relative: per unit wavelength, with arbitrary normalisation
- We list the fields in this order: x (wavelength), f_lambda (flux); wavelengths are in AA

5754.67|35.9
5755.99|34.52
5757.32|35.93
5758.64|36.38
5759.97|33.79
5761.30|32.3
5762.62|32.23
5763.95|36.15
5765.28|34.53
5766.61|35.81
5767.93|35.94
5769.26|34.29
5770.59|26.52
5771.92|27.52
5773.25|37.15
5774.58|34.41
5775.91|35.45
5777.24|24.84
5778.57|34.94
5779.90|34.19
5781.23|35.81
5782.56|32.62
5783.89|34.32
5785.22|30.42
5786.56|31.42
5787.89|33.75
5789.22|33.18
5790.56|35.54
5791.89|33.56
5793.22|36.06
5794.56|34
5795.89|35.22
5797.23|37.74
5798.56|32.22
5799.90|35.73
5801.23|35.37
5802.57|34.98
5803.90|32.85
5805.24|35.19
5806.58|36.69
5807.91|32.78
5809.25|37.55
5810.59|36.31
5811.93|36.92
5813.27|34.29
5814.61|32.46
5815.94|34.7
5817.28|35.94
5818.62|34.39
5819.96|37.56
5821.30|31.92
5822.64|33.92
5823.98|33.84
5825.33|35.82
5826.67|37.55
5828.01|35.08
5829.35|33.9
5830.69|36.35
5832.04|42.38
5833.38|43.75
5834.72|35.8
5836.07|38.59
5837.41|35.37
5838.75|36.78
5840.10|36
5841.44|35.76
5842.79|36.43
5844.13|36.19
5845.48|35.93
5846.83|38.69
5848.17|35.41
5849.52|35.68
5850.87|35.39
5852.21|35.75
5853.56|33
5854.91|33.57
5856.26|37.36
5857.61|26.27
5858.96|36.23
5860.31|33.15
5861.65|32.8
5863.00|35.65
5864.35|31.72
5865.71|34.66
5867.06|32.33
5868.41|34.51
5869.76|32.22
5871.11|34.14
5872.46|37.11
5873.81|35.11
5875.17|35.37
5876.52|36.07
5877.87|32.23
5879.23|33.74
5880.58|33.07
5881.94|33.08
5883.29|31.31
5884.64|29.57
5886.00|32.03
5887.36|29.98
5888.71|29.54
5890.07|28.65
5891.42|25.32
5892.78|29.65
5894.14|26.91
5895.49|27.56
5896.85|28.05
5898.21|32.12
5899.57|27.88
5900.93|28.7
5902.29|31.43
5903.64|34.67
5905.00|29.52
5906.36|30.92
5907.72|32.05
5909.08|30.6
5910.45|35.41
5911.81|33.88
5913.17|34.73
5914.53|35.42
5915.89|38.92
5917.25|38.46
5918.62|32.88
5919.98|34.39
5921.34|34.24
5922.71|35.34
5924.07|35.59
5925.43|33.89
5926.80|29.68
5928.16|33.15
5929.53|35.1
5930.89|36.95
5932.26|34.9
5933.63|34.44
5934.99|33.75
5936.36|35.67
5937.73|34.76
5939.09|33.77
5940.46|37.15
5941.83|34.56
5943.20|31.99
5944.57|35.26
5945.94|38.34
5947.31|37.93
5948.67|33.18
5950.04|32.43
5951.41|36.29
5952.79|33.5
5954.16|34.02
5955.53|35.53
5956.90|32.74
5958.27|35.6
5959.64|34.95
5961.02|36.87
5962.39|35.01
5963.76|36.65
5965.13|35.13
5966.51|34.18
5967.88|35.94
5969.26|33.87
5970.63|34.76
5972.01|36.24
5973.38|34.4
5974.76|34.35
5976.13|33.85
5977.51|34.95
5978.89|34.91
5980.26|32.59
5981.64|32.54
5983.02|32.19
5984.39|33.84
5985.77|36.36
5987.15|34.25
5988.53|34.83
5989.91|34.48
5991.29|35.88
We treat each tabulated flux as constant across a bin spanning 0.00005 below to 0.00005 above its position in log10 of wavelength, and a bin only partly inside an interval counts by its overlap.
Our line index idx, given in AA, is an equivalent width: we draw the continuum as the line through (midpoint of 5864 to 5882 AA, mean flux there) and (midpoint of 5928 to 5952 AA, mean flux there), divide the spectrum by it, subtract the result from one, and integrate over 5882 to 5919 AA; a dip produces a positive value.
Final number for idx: 3.30 AA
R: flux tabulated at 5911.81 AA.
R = 33.88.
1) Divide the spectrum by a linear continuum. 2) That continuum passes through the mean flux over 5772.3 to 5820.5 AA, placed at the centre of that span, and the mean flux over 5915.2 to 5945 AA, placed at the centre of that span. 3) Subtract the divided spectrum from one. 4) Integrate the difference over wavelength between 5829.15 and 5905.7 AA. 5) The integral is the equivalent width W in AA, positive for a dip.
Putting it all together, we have 2.41 AA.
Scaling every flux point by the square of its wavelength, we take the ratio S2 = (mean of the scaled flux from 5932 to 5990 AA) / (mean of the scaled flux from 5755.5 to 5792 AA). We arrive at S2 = 1.11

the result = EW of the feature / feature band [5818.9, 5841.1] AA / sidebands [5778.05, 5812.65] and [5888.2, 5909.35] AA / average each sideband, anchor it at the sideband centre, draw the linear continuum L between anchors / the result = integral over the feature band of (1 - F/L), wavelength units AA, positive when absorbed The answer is -2.4 AA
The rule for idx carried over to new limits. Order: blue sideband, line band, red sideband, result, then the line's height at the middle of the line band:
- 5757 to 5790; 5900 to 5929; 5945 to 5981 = 0.88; 34.5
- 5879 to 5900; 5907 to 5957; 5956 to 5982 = -3.38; 32.5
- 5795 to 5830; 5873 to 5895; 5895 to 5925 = 1.40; 33.5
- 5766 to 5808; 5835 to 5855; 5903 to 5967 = -1.10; 34.1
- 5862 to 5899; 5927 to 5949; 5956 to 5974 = -0.57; 34.1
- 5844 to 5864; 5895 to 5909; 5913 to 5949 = 1.82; 34.9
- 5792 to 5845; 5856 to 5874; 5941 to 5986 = 0.87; 35.4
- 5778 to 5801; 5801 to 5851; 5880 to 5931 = -3.59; 33.5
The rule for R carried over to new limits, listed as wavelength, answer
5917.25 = 38.46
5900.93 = 28.7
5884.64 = 29.57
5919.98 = 34.39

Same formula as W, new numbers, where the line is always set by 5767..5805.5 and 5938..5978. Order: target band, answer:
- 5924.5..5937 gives 0.20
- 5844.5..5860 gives -0.31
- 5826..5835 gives -1.05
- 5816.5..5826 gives -0.24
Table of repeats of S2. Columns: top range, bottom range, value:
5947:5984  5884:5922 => 1.12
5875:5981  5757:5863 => 1.00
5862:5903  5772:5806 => 0.96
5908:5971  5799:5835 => 1.02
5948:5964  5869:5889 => 1.08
